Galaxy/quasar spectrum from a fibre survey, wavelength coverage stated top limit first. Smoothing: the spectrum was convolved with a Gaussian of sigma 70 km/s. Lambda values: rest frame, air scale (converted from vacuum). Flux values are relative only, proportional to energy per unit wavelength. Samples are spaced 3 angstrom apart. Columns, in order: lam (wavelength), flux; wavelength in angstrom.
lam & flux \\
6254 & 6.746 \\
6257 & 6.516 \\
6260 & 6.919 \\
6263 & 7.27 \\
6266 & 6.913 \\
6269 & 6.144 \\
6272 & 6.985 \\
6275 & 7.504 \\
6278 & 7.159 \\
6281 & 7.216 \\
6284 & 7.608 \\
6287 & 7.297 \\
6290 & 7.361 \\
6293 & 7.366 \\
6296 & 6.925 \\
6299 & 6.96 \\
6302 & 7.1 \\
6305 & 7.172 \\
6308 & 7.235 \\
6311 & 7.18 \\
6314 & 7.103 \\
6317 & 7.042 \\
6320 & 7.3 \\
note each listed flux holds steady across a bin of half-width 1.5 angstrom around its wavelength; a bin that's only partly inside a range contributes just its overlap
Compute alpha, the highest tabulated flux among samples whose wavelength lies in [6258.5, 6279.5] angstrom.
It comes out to 7.504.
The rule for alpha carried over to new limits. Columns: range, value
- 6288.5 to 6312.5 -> 7.366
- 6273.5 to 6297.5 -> 7.608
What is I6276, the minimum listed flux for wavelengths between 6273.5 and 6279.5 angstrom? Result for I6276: 7.159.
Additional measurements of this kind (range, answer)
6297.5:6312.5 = 6.96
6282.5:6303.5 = 6.925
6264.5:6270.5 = 6.144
